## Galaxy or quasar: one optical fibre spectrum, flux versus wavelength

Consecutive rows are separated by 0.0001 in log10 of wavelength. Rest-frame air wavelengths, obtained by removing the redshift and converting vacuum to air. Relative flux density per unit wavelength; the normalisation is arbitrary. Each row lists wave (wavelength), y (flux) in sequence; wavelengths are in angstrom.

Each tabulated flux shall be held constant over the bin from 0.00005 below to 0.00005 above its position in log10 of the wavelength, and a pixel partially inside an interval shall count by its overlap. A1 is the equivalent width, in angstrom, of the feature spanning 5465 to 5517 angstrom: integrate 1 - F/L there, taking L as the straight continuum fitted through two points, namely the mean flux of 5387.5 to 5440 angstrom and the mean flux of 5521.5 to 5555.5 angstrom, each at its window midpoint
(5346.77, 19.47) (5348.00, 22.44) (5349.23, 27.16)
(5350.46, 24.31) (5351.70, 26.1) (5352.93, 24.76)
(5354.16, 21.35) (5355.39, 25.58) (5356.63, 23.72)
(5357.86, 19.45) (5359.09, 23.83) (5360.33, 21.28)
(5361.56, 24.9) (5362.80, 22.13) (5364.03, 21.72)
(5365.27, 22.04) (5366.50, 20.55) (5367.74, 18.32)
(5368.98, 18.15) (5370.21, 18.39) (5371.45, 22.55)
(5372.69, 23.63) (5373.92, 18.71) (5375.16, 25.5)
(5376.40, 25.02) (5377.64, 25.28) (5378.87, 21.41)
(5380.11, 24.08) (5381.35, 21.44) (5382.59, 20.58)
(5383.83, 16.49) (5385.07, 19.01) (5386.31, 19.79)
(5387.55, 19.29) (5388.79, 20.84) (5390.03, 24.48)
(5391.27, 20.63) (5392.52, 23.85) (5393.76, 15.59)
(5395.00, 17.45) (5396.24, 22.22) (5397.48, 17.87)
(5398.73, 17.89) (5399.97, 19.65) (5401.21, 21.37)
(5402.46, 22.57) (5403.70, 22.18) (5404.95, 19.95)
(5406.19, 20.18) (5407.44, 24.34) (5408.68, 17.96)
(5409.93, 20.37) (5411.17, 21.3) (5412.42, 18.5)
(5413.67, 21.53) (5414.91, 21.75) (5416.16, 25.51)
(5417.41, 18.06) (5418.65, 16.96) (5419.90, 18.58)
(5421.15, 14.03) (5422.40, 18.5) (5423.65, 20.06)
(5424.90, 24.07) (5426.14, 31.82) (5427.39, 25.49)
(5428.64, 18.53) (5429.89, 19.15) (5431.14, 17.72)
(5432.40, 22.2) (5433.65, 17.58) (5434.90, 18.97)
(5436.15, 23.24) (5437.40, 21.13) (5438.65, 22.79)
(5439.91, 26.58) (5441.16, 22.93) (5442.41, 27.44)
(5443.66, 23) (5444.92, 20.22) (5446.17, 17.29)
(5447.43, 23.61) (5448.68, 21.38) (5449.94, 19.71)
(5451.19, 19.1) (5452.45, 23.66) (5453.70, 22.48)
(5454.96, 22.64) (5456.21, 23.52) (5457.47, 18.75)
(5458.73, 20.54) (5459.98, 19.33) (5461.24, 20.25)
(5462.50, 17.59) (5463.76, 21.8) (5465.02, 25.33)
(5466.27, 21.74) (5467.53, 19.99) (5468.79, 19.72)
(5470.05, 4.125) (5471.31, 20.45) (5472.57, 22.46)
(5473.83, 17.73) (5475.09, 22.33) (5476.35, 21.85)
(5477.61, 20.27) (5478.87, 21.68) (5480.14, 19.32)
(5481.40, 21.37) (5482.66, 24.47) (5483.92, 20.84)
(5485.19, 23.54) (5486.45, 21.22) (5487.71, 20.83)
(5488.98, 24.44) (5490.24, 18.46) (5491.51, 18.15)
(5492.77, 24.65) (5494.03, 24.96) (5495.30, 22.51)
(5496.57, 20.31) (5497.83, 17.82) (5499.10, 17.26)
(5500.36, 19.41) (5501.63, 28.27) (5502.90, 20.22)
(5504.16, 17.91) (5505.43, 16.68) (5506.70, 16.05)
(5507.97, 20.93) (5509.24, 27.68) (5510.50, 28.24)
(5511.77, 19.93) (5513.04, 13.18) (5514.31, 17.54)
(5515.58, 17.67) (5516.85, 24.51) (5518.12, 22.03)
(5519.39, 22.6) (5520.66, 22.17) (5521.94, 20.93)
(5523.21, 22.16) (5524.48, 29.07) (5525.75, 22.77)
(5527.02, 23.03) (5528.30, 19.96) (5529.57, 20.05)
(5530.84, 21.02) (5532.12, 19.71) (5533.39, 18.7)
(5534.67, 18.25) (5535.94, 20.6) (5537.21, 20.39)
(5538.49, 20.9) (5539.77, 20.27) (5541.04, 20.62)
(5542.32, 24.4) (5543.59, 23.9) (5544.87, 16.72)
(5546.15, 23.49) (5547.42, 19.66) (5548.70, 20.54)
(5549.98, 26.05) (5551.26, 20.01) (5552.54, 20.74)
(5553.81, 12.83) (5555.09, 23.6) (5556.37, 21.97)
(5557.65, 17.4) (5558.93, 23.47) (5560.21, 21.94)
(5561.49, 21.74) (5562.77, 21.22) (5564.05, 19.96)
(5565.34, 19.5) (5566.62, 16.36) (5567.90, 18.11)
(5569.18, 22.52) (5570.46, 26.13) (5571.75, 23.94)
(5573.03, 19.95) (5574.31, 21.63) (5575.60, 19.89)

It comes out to 1.1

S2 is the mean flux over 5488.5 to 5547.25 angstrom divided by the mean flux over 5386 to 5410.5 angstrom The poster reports 1.0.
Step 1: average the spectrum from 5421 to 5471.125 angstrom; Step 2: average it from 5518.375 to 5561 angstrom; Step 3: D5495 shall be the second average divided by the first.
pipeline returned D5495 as 1.01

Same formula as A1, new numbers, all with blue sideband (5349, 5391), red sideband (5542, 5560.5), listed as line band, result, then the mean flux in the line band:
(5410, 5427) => 0.7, 20.9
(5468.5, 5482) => 1.4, 19.2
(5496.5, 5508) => 1.1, 19.4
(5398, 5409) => 0.6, 20.7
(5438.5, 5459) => -0.5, 22.1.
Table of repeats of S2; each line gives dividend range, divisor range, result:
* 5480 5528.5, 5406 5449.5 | 1.01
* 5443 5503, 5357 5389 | 0.98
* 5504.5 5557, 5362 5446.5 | 1.00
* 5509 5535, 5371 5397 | 1.01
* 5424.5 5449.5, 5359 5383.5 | 1.02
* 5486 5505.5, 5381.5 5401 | 1.06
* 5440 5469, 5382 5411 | 1.06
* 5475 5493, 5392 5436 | 1.05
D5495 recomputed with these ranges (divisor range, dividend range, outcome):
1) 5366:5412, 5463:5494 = 1.00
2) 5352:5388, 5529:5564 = 0.95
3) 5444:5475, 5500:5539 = 1.04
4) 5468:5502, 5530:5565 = 1.01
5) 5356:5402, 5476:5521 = 1.00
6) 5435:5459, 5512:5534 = 0.95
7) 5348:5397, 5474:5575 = 0.97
